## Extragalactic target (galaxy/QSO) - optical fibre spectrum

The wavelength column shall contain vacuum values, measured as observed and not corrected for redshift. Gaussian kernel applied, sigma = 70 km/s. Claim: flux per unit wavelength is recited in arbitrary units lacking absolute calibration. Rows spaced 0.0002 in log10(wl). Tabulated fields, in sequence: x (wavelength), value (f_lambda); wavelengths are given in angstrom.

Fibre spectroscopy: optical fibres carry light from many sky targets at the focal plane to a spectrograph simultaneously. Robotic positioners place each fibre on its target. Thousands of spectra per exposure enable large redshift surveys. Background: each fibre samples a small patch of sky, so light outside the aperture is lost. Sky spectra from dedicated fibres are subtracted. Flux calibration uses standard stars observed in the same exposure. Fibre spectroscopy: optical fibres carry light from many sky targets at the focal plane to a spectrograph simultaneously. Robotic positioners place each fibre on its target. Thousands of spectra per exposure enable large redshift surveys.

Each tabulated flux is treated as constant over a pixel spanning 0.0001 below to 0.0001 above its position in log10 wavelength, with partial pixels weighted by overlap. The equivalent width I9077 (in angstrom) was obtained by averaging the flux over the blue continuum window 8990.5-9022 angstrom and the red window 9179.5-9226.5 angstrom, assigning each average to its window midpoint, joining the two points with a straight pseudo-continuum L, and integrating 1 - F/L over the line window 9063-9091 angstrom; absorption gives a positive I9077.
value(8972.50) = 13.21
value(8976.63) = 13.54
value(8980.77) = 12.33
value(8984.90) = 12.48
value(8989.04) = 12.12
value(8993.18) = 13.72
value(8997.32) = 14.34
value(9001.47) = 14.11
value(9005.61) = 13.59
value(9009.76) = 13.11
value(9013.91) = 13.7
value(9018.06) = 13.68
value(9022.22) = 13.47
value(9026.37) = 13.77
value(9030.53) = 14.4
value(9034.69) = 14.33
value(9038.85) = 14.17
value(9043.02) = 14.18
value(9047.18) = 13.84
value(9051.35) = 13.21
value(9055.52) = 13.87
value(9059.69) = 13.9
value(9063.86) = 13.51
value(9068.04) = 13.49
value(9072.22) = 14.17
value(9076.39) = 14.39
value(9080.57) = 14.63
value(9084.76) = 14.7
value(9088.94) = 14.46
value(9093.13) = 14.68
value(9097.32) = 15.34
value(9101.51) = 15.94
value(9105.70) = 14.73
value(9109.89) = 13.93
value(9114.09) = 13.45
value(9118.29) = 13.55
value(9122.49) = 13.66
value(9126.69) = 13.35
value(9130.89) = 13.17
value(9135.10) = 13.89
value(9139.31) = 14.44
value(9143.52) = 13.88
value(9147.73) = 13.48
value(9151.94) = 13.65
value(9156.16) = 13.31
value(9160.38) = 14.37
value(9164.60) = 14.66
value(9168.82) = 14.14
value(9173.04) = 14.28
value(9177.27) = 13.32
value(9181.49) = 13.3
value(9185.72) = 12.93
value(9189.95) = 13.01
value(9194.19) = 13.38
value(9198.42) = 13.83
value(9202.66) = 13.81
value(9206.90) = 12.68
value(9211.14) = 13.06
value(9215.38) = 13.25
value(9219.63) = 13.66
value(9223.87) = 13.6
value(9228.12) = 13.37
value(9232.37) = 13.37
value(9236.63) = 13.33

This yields -1.4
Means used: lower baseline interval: 13.7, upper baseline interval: 13.3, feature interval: 14.2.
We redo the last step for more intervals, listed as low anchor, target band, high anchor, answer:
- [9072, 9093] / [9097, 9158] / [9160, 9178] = 1.73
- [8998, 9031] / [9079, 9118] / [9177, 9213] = -3.16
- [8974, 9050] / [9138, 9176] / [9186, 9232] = -1.66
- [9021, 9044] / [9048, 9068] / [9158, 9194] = 0.55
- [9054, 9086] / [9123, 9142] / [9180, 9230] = 0.01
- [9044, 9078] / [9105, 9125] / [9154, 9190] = -0.03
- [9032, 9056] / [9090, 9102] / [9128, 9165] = -1.11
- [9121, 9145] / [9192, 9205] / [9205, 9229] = -0.27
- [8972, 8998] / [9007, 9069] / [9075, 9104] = 0.84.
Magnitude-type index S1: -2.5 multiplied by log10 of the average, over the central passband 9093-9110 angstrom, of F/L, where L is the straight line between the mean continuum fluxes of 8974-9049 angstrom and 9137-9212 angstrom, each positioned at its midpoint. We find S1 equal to -0.11 mag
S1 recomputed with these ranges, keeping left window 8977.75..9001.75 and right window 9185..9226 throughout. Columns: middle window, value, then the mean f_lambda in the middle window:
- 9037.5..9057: -0.053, 13.8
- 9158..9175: -0.083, 14.3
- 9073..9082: -0.099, 14.5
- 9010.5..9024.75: -0.034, 13.6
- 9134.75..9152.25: -0.049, 13.9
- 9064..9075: -0.049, 13.8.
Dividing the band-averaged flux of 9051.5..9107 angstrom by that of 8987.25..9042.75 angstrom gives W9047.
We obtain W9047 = 1.05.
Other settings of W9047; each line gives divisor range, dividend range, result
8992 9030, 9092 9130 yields 1.04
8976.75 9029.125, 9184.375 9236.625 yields 1.00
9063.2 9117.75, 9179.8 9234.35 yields 0.92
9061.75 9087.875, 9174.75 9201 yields 0.94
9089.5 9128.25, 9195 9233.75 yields 0.94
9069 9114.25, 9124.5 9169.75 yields 0.95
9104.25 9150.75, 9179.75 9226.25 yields 0.97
